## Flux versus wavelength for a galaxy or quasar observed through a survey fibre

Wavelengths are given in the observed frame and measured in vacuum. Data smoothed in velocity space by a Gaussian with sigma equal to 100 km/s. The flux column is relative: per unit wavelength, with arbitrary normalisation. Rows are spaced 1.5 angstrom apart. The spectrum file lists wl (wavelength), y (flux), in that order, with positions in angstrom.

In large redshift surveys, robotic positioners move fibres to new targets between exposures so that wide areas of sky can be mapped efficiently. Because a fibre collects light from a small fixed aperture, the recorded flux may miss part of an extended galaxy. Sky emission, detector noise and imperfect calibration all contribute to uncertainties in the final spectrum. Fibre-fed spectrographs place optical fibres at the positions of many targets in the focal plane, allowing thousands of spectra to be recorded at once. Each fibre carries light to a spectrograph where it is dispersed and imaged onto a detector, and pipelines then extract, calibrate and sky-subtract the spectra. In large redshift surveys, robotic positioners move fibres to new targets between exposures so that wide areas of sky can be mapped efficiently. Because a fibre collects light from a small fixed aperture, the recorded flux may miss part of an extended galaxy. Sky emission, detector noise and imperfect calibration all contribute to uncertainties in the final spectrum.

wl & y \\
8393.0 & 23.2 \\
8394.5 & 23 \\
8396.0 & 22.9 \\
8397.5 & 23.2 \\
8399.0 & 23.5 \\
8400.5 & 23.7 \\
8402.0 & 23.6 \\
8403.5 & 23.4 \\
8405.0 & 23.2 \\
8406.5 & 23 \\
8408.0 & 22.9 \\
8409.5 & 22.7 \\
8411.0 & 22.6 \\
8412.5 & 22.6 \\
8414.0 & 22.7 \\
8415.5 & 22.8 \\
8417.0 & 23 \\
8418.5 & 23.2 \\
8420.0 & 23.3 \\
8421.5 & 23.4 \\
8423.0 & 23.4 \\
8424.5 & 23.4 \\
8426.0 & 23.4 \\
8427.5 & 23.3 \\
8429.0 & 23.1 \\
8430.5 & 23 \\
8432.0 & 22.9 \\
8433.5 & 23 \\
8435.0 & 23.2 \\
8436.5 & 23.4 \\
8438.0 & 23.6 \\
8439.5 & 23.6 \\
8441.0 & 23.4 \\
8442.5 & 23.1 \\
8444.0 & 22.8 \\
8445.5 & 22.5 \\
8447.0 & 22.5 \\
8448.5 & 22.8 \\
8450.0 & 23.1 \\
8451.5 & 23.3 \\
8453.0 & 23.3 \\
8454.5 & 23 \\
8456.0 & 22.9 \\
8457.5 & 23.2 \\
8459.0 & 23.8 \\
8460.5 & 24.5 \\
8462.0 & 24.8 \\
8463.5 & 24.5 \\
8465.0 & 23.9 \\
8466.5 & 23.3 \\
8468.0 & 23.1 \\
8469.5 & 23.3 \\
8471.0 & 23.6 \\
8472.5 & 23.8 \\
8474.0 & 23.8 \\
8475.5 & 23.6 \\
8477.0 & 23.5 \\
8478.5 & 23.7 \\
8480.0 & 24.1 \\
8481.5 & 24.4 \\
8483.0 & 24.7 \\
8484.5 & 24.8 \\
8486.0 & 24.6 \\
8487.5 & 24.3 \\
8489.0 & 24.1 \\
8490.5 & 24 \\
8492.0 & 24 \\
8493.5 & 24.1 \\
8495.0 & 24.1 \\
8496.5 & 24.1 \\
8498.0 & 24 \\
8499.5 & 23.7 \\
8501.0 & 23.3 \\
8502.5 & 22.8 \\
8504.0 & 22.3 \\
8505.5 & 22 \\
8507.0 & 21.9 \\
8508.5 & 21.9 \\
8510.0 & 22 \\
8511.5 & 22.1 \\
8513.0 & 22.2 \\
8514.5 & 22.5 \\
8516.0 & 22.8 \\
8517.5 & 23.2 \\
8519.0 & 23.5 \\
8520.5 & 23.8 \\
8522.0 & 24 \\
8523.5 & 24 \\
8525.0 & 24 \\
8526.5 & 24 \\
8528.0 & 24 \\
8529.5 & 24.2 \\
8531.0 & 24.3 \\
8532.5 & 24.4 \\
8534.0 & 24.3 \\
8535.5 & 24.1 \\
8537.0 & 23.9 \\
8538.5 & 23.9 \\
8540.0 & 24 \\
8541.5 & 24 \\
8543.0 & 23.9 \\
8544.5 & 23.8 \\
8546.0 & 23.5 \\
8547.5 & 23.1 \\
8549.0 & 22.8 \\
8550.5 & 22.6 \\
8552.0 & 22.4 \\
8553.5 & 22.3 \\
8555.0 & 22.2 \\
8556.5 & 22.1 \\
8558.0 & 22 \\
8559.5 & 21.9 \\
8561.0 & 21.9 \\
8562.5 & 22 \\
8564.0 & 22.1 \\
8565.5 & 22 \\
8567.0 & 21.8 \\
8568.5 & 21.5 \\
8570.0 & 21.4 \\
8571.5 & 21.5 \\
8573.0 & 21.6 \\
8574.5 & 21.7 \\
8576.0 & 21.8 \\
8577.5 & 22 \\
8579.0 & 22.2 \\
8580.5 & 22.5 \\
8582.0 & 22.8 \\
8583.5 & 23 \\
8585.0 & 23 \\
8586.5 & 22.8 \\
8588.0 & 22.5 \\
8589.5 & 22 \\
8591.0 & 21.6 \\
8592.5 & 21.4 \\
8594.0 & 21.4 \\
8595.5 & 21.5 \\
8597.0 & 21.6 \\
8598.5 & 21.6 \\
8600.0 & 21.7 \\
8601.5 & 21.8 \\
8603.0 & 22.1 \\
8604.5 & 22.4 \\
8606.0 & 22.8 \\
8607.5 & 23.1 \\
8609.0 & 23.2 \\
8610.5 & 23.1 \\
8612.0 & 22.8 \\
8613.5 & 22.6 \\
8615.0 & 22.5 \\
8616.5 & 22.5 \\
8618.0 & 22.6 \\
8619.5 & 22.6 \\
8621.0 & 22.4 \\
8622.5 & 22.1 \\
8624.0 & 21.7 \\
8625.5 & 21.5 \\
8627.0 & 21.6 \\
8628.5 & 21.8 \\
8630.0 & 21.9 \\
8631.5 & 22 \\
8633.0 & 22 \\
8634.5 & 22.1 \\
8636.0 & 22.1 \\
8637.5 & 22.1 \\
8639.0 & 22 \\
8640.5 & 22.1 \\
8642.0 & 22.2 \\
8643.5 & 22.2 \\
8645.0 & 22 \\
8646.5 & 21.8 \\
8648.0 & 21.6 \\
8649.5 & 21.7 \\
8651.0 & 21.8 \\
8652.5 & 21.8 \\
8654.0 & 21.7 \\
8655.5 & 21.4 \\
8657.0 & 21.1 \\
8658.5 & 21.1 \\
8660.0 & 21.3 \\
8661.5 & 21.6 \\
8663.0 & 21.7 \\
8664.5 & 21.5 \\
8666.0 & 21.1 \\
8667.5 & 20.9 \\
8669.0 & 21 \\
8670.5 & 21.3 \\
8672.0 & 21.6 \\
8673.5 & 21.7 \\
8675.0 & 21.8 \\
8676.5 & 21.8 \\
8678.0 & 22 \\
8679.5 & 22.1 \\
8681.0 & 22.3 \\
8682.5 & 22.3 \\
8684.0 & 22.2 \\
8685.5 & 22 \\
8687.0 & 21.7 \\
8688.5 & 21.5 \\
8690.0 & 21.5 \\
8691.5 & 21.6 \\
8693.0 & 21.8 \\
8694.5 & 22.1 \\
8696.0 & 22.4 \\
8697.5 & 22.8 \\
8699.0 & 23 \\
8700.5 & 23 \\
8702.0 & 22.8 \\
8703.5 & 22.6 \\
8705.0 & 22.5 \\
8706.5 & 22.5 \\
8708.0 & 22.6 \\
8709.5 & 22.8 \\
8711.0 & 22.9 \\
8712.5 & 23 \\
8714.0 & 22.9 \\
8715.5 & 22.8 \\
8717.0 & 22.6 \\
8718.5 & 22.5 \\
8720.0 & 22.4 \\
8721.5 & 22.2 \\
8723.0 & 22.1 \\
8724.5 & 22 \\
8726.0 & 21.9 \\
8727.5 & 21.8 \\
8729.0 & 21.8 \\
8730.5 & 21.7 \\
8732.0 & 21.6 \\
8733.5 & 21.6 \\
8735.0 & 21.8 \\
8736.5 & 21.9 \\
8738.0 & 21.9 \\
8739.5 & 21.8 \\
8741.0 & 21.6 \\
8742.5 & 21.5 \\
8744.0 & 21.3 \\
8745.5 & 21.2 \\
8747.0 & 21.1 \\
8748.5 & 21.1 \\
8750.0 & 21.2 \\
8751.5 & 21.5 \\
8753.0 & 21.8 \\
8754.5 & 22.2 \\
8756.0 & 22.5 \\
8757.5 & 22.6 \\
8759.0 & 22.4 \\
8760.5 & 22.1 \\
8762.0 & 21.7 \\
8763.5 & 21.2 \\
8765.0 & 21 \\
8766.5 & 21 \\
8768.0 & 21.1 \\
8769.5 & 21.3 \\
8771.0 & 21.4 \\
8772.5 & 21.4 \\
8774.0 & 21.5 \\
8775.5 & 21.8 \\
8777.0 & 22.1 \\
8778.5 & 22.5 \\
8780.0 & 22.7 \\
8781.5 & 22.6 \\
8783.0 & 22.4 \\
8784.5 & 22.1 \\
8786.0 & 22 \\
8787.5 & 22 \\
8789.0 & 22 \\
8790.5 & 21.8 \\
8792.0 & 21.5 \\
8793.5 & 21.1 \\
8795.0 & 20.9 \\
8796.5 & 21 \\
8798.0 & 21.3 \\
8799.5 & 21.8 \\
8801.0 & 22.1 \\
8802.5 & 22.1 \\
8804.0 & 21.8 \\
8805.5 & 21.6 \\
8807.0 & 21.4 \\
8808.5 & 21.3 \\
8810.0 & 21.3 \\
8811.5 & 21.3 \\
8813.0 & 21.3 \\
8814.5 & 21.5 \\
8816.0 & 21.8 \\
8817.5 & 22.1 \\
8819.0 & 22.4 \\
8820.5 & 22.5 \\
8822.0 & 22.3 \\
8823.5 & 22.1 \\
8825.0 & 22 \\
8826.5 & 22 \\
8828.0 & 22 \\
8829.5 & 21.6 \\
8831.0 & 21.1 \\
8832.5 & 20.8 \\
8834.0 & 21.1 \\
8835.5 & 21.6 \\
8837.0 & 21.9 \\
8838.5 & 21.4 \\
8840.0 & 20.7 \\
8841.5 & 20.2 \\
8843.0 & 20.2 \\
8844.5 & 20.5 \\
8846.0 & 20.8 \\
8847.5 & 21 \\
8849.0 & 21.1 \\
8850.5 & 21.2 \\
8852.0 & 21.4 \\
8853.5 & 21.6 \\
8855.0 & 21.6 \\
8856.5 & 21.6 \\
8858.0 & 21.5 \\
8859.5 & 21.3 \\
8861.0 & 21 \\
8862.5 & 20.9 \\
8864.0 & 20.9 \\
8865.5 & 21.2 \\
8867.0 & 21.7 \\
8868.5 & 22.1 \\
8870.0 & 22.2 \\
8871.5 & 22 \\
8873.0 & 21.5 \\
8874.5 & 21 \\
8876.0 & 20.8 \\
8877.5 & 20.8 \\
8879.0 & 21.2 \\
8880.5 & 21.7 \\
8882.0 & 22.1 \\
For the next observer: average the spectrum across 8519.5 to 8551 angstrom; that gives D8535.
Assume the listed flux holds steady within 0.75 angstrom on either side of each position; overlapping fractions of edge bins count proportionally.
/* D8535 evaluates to 23.8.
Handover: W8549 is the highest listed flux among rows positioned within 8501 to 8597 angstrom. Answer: 24.4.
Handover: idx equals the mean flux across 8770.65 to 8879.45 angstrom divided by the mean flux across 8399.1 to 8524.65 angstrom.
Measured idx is 0.9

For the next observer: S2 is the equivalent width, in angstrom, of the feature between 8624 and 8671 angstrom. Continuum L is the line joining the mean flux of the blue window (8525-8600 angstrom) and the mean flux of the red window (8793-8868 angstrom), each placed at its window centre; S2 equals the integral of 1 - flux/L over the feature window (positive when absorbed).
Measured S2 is 1.2 angstrom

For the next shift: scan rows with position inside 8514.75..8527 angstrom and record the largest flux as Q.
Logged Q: 24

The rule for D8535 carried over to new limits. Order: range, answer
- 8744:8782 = 21.7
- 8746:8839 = 21.7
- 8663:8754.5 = 22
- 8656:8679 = 21.4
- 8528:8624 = 22.6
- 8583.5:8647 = 22.2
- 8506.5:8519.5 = 22.4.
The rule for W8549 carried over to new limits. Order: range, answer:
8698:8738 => 23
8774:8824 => 22.7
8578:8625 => 23.2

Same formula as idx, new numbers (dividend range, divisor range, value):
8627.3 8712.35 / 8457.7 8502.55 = 0.92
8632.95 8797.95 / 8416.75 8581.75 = 0.94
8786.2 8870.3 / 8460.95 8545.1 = 0.91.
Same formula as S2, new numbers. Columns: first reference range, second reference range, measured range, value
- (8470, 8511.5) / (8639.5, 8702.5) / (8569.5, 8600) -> 0.9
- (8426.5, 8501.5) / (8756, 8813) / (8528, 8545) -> -0.7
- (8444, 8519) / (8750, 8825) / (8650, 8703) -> 1.3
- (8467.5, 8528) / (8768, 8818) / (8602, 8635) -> 0.6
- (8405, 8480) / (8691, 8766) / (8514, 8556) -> -1.2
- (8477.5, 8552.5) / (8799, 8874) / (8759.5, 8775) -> 0.4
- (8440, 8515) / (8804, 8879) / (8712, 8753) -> 0.3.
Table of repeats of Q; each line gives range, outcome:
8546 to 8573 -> 23.5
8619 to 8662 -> 22.6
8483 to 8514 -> 24.8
